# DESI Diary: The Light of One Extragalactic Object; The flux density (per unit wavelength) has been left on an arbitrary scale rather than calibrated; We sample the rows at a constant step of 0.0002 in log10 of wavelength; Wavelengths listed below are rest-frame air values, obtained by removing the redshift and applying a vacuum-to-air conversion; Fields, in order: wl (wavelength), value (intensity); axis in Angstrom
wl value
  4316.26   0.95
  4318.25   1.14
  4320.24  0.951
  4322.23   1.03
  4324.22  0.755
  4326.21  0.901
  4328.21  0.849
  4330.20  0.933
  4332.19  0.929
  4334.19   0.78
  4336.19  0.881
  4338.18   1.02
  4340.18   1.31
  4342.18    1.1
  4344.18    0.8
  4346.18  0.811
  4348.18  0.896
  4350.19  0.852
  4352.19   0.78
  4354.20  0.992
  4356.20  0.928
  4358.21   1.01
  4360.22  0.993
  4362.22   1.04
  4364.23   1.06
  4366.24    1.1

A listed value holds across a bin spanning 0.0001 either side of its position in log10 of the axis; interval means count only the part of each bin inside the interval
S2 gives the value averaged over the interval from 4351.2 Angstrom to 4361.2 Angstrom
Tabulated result 0.94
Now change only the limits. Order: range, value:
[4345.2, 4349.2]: 0.853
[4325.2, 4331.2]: 0.894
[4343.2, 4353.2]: 0.827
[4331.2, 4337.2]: 0.864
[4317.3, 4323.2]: 1.04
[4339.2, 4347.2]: 1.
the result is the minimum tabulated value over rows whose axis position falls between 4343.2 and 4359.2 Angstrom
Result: 0.78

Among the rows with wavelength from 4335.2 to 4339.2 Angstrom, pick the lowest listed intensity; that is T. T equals 0.881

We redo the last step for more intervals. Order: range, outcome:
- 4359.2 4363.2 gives 0.993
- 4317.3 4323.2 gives 0.951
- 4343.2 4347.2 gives 0.8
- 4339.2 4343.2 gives 1.1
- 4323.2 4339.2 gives 0.755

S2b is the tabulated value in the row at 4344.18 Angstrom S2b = 0.8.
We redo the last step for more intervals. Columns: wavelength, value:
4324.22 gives 0.755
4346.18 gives 0.811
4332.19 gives 0.929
